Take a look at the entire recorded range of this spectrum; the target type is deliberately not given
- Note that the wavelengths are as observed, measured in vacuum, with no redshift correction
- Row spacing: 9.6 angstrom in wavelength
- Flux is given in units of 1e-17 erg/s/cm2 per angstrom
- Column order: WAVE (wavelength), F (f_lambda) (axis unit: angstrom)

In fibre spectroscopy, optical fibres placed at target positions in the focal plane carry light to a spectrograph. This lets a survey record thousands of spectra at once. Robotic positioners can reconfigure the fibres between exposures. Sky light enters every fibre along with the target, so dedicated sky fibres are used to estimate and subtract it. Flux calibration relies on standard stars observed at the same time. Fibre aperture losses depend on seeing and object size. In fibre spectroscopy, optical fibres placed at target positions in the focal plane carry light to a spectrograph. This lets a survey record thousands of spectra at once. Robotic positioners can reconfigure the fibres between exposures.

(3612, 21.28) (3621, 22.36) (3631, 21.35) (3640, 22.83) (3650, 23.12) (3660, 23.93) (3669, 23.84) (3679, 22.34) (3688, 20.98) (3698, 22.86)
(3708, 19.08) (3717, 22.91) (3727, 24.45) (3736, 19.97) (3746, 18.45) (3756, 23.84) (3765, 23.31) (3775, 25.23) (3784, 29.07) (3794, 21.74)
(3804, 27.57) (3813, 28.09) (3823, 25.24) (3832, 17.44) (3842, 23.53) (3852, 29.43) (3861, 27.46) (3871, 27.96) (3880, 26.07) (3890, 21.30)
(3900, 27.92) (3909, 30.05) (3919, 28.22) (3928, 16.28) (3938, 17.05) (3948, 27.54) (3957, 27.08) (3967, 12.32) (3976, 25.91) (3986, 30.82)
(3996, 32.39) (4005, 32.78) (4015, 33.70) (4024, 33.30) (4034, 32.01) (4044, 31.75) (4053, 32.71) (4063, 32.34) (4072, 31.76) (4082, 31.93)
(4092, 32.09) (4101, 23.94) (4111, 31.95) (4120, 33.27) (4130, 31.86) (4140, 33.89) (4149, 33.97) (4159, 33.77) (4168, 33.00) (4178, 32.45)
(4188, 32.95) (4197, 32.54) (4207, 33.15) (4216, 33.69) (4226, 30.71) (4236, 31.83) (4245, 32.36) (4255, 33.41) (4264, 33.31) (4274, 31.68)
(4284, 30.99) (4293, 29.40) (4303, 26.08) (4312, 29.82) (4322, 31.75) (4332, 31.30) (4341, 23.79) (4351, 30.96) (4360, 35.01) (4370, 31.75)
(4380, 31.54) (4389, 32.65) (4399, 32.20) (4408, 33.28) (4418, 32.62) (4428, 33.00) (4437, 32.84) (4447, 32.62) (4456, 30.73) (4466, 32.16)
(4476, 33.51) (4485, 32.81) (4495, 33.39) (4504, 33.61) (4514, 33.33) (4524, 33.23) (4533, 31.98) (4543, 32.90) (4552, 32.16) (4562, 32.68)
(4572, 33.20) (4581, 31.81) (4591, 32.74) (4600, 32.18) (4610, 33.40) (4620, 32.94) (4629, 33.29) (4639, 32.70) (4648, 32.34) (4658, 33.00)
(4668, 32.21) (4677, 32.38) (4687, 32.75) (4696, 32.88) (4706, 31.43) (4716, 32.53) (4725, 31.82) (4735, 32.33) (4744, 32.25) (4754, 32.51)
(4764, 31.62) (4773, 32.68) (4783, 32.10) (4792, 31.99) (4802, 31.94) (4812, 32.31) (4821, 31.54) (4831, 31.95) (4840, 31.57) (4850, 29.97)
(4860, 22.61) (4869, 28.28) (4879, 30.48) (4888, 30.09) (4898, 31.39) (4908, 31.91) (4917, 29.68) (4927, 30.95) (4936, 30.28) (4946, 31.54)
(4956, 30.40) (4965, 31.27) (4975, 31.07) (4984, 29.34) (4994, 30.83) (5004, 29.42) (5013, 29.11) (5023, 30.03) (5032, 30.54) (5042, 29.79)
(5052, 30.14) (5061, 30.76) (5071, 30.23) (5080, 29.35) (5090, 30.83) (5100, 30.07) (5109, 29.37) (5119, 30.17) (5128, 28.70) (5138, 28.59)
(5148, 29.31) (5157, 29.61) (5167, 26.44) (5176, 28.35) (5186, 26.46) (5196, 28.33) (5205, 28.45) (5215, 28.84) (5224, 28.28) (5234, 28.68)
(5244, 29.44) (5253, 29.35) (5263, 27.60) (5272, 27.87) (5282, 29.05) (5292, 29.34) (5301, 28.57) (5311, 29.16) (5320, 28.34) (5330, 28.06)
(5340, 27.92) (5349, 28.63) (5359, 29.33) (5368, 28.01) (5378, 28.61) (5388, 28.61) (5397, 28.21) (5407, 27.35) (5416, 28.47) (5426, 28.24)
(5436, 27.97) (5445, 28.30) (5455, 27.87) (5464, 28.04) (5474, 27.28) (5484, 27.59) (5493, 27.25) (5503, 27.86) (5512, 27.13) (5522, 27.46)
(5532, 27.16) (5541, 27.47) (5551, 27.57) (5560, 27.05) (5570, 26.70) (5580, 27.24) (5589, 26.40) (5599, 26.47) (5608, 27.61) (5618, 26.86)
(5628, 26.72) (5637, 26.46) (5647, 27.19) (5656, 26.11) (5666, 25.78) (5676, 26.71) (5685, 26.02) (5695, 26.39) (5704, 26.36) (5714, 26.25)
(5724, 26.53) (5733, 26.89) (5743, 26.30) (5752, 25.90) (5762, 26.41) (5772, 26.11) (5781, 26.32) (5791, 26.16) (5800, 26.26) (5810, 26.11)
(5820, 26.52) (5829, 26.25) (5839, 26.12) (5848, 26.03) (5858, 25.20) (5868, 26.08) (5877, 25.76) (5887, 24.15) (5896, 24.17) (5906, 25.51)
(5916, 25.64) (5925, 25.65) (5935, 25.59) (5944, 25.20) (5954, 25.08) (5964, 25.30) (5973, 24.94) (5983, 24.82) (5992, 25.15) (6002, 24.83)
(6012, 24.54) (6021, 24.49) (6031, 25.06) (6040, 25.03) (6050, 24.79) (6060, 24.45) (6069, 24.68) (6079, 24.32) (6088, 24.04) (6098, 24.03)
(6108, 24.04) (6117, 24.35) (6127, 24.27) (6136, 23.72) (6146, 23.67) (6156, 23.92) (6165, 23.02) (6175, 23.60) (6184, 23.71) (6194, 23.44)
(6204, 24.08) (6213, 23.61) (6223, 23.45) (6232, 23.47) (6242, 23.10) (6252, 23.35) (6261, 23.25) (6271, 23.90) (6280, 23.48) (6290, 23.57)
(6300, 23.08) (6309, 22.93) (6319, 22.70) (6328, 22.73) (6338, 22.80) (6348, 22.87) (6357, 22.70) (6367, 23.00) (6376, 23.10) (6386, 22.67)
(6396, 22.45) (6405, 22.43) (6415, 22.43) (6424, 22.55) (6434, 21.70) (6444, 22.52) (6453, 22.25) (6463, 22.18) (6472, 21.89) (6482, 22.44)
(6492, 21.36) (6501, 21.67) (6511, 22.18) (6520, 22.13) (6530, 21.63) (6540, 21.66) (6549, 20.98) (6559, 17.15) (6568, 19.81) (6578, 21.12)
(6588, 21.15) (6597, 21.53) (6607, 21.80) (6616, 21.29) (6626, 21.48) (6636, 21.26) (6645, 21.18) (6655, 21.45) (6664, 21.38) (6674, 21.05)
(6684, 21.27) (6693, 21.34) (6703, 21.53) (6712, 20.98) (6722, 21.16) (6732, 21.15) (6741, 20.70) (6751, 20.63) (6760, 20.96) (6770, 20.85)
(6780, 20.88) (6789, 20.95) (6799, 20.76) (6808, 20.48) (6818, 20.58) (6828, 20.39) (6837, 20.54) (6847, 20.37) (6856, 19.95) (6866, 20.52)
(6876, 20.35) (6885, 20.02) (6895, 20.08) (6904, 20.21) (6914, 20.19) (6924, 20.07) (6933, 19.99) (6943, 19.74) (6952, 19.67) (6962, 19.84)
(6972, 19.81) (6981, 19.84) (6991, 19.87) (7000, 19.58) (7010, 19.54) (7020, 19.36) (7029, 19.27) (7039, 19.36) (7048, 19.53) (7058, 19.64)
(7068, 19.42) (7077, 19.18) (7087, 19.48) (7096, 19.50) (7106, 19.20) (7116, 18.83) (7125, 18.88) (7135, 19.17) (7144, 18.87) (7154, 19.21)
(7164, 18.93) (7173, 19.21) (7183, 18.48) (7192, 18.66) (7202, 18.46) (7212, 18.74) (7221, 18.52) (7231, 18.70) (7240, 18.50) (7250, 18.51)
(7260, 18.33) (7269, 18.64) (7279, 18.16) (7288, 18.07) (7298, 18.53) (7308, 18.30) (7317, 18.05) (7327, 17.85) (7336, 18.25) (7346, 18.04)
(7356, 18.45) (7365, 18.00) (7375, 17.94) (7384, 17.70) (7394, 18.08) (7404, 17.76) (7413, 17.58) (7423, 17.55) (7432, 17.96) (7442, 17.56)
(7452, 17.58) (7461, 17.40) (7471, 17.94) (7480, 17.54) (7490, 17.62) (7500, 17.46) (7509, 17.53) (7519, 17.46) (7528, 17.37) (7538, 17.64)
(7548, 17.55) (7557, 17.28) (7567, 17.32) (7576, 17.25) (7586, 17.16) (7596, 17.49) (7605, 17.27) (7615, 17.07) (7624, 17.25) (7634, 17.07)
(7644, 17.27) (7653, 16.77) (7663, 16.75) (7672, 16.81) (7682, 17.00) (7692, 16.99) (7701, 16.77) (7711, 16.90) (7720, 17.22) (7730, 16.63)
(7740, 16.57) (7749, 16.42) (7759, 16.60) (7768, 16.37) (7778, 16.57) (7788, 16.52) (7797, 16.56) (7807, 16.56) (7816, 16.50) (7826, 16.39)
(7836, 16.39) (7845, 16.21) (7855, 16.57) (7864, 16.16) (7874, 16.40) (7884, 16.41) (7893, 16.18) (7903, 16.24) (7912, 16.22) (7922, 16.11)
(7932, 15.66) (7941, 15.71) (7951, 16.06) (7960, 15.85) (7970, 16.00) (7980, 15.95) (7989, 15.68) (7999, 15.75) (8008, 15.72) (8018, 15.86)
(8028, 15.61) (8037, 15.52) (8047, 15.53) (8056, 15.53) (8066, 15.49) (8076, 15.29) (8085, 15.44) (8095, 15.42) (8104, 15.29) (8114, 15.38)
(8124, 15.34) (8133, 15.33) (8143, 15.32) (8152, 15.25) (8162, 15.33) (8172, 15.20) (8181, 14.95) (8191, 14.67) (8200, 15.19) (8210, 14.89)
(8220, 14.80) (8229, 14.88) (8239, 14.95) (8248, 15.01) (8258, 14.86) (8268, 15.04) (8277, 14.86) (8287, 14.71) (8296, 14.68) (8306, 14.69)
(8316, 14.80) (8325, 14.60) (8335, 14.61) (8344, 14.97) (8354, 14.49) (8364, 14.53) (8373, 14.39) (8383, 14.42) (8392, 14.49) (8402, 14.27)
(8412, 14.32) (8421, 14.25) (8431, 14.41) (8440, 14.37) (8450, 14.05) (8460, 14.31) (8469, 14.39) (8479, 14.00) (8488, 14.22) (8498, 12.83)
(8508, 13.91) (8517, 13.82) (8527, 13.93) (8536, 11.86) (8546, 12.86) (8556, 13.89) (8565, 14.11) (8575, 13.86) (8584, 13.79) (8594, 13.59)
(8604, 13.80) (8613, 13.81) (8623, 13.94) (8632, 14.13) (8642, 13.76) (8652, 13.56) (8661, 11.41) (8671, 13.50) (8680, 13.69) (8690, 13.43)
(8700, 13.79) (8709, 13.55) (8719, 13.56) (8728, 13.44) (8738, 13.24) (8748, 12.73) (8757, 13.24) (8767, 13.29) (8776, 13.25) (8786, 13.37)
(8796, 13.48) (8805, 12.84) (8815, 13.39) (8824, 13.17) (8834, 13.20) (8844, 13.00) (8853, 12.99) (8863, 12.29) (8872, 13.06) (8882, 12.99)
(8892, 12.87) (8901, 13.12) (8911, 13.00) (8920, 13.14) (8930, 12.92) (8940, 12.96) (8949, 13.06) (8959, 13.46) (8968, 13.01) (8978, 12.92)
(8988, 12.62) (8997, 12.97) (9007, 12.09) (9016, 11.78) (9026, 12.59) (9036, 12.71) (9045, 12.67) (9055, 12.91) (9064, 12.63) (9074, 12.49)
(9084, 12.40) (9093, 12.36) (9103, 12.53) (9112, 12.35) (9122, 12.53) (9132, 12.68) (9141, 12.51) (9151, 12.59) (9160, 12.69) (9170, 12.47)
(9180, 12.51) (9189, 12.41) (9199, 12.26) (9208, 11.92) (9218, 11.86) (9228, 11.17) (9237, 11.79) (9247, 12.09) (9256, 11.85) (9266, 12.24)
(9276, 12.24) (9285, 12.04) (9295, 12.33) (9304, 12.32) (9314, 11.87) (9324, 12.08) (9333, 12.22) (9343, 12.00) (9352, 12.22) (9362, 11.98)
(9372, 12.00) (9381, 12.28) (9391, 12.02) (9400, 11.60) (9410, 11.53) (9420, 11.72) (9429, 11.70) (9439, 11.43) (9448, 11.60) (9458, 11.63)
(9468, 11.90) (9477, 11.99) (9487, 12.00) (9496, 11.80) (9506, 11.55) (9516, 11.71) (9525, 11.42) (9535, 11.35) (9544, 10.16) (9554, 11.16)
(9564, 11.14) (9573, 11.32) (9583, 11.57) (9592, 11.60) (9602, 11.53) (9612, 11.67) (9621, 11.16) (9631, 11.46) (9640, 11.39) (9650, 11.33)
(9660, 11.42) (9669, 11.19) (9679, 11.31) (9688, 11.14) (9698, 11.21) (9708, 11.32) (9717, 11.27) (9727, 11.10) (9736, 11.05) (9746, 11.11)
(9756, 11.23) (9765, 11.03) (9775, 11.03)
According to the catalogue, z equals 0.000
